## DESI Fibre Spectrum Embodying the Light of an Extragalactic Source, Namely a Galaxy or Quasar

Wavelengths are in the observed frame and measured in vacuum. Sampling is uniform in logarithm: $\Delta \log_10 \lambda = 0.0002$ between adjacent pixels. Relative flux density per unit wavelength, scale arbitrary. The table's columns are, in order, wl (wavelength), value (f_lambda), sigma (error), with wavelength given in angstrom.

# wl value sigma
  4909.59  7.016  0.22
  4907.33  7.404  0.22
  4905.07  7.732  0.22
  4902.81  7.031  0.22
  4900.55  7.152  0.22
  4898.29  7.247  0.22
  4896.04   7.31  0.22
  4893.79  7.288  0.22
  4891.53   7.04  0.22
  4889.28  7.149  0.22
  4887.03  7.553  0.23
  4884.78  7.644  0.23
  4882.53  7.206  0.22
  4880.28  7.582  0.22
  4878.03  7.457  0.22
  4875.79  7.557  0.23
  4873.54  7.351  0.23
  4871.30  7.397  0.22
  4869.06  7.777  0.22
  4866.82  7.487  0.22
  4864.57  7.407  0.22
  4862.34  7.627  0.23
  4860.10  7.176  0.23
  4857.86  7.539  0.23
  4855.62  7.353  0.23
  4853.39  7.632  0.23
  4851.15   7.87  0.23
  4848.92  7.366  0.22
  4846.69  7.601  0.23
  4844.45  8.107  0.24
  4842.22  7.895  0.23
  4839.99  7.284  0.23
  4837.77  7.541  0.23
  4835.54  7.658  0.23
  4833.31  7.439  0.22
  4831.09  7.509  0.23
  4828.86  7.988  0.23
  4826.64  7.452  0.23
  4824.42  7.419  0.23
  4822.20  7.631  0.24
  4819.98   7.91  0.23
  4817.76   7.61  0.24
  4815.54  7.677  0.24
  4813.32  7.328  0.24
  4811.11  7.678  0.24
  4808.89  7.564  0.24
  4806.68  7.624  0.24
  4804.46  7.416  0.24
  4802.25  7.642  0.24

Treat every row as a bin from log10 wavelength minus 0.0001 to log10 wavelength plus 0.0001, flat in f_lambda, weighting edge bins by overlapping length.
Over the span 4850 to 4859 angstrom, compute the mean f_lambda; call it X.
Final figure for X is 7.59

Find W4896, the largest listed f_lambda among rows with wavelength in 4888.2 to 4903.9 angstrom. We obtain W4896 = 7.31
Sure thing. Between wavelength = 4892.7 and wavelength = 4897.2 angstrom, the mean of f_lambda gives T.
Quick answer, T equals 7.31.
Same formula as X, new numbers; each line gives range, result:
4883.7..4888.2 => 7.6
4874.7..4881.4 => 7.54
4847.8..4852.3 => 7.62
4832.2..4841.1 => 7.48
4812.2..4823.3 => 7.63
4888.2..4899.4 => 7.21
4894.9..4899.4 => 7.29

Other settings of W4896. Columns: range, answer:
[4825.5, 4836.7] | 7.988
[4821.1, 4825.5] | 7.631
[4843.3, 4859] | 8.107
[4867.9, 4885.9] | 7.777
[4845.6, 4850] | 7.601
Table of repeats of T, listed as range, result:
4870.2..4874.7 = 7.37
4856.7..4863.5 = 7.45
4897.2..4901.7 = 7.19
